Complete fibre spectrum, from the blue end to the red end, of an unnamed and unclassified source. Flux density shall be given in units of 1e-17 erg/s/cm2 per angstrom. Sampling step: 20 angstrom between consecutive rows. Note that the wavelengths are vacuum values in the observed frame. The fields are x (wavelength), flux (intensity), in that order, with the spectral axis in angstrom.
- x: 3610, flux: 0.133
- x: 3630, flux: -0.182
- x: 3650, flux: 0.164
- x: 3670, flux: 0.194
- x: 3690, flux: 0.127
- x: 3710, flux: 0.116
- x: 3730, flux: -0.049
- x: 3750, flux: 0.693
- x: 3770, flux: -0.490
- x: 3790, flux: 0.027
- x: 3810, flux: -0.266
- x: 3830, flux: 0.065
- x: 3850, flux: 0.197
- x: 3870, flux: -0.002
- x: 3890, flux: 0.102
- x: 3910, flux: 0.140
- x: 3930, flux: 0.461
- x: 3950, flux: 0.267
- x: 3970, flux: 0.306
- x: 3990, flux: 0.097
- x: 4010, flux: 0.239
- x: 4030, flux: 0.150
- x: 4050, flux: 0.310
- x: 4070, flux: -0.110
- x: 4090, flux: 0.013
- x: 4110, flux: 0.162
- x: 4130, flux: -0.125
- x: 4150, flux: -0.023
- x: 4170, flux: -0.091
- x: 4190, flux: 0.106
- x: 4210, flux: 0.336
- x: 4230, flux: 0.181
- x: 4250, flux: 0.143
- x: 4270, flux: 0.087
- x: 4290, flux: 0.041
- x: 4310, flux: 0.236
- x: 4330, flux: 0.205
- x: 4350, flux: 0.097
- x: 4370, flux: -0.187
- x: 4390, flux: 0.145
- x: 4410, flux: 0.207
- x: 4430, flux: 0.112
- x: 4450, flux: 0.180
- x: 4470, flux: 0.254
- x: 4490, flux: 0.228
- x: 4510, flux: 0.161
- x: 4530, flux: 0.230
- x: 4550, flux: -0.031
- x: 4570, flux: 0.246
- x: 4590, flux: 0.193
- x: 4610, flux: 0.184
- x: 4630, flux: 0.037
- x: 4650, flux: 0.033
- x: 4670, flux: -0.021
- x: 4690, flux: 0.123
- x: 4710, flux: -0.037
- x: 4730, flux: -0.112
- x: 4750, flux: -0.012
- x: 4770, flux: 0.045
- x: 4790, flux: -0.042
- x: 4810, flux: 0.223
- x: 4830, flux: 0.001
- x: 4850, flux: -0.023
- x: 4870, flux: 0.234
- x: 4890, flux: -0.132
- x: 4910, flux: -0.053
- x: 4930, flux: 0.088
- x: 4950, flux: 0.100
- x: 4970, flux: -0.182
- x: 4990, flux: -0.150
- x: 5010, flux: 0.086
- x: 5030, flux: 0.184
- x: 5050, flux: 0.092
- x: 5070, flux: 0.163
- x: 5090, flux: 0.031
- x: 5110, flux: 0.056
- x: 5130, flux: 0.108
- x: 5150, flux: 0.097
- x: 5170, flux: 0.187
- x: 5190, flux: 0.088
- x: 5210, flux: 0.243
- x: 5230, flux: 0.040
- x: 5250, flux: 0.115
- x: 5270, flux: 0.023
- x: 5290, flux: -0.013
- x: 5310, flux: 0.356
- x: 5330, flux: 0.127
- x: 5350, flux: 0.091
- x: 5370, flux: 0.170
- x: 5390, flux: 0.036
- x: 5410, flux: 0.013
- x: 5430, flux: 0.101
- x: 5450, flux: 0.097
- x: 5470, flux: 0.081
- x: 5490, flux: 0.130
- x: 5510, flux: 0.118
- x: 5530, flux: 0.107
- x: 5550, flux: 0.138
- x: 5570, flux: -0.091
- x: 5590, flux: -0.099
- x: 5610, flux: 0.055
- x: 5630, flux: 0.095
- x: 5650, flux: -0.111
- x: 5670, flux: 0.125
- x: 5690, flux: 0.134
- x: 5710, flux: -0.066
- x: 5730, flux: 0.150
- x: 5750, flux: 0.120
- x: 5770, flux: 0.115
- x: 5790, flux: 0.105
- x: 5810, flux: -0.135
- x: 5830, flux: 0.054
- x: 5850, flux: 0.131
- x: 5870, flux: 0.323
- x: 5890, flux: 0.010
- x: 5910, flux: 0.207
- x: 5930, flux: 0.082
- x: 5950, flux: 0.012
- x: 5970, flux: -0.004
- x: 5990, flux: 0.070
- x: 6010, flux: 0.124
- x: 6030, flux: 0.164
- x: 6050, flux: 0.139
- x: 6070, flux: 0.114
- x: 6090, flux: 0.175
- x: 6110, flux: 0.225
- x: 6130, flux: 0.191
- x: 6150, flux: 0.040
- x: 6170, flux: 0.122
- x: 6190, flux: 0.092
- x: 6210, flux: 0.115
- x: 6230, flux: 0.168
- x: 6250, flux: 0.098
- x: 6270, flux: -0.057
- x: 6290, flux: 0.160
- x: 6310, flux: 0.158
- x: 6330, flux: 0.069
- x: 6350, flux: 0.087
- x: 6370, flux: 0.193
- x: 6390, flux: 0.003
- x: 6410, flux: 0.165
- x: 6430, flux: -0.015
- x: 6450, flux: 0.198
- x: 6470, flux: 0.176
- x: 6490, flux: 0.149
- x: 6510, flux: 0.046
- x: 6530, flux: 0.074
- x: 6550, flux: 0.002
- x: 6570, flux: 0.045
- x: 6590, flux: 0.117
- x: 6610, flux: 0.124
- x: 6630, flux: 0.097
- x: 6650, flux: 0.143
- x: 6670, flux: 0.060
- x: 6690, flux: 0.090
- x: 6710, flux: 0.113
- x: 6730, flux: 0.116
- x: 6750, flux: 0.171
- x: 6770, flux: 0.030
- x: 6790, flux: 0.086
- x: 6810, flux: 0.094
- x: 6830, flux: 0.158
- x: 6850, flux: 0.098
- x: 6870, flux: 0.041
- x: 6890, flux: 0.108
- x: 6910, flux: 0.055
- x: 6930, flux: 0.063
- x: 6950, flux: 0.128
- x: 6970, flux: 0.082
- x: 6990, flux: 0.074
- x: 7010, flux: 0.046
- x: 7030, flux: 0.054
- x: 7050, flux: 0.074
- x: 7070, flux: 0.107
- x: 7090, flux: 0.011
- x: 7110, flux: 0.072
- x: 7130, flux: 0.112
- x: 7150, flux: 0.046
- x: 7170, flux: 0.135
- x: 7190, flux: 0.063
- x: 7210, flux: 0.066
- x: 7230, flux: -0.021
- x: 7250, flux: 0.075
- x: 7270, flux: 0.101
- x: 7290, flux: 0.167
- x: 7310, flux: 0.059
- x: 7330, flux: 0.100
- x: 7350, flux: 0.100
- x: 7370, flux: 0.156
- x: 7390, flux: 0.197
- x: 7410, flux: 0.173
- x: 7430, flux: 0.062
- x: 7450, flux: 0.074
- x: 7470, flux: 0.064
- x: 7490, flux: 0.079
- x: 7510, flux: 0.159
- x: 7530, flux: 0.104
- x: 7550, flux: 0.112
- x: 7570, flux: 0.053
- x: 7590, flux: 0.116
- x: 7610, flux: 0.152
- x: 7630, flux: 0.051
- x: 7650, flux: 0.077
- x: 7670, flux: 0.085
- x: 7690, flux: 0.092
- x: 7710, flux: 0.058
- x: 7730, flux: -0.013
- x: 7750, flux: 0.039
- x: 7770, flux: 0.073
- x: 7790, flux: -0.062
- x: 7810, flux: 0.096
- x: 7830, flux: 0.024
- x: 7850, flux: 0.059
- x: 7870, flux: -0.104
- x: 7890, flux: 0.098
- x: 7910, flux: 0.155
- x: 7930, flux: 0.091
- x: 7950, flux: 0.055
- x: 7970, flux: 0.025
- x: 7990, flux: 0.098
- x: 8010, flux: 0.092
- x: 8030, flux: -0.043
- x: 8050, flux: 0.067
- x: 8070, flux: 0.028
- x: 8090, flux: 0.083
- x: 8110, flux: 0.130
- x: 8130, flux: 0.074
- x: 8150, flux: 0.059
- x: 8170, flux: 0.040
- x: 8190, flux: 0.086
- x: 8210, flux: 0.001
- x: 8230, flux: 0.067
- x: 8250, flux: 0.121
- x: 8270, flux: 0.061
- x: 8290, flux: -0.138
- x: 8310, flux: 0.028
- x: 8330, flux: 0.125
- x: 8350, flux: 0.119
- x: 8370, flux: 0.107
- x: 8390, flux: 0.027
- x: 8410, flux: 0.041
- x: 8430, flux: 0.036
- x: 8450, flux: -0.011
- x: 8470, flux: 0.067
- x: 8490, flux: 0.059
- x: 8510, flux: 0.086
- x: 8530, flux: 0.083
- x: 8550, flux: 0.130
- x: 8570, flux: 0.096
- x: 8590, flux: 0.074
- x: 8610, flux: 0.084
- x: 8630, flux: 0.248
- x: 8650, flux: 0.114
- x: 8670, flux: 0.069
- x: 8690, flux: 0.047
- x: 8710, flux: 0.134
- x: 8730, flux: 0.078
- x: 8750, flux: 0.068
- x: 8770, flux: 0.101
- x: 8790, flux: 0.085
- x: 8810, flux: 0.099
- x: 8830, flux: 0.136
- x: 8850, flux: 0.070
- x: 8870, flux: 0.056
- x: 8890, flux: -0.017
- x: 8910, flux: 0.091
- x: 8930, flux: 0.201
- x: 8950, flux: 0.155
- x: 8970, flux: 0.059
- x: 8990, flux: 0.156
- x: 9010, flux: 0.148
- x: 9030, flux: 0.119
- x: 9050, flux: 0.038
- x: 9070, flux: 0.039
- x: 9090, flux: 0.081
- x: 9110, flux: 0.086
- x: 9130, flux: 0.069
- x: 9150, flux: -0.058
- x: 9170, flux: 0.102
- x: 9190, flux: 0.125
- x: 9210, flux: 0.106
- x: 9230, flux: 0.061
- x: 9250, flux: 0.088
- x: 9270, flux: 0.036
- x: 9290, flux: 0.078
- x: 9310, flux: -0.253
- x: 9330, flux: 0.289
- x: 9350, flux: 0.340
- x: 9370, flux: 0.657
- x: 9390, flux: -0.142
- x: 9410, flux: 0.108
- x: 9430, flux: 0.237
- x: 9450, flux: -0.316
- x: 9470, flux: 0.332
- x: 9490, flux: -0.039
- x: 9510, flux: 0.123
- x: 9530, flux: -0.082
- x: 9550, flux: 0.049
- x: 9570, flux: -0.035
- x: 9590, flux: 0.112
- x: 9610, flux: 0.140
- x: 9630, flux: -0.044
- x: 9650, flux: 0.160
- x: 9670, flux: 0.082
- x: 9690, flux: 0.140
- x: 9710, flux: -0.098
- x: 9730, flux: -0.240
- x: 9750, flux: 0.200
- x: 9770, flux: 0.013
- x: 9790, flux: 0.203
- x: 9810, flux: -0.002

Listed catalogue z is 1.511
